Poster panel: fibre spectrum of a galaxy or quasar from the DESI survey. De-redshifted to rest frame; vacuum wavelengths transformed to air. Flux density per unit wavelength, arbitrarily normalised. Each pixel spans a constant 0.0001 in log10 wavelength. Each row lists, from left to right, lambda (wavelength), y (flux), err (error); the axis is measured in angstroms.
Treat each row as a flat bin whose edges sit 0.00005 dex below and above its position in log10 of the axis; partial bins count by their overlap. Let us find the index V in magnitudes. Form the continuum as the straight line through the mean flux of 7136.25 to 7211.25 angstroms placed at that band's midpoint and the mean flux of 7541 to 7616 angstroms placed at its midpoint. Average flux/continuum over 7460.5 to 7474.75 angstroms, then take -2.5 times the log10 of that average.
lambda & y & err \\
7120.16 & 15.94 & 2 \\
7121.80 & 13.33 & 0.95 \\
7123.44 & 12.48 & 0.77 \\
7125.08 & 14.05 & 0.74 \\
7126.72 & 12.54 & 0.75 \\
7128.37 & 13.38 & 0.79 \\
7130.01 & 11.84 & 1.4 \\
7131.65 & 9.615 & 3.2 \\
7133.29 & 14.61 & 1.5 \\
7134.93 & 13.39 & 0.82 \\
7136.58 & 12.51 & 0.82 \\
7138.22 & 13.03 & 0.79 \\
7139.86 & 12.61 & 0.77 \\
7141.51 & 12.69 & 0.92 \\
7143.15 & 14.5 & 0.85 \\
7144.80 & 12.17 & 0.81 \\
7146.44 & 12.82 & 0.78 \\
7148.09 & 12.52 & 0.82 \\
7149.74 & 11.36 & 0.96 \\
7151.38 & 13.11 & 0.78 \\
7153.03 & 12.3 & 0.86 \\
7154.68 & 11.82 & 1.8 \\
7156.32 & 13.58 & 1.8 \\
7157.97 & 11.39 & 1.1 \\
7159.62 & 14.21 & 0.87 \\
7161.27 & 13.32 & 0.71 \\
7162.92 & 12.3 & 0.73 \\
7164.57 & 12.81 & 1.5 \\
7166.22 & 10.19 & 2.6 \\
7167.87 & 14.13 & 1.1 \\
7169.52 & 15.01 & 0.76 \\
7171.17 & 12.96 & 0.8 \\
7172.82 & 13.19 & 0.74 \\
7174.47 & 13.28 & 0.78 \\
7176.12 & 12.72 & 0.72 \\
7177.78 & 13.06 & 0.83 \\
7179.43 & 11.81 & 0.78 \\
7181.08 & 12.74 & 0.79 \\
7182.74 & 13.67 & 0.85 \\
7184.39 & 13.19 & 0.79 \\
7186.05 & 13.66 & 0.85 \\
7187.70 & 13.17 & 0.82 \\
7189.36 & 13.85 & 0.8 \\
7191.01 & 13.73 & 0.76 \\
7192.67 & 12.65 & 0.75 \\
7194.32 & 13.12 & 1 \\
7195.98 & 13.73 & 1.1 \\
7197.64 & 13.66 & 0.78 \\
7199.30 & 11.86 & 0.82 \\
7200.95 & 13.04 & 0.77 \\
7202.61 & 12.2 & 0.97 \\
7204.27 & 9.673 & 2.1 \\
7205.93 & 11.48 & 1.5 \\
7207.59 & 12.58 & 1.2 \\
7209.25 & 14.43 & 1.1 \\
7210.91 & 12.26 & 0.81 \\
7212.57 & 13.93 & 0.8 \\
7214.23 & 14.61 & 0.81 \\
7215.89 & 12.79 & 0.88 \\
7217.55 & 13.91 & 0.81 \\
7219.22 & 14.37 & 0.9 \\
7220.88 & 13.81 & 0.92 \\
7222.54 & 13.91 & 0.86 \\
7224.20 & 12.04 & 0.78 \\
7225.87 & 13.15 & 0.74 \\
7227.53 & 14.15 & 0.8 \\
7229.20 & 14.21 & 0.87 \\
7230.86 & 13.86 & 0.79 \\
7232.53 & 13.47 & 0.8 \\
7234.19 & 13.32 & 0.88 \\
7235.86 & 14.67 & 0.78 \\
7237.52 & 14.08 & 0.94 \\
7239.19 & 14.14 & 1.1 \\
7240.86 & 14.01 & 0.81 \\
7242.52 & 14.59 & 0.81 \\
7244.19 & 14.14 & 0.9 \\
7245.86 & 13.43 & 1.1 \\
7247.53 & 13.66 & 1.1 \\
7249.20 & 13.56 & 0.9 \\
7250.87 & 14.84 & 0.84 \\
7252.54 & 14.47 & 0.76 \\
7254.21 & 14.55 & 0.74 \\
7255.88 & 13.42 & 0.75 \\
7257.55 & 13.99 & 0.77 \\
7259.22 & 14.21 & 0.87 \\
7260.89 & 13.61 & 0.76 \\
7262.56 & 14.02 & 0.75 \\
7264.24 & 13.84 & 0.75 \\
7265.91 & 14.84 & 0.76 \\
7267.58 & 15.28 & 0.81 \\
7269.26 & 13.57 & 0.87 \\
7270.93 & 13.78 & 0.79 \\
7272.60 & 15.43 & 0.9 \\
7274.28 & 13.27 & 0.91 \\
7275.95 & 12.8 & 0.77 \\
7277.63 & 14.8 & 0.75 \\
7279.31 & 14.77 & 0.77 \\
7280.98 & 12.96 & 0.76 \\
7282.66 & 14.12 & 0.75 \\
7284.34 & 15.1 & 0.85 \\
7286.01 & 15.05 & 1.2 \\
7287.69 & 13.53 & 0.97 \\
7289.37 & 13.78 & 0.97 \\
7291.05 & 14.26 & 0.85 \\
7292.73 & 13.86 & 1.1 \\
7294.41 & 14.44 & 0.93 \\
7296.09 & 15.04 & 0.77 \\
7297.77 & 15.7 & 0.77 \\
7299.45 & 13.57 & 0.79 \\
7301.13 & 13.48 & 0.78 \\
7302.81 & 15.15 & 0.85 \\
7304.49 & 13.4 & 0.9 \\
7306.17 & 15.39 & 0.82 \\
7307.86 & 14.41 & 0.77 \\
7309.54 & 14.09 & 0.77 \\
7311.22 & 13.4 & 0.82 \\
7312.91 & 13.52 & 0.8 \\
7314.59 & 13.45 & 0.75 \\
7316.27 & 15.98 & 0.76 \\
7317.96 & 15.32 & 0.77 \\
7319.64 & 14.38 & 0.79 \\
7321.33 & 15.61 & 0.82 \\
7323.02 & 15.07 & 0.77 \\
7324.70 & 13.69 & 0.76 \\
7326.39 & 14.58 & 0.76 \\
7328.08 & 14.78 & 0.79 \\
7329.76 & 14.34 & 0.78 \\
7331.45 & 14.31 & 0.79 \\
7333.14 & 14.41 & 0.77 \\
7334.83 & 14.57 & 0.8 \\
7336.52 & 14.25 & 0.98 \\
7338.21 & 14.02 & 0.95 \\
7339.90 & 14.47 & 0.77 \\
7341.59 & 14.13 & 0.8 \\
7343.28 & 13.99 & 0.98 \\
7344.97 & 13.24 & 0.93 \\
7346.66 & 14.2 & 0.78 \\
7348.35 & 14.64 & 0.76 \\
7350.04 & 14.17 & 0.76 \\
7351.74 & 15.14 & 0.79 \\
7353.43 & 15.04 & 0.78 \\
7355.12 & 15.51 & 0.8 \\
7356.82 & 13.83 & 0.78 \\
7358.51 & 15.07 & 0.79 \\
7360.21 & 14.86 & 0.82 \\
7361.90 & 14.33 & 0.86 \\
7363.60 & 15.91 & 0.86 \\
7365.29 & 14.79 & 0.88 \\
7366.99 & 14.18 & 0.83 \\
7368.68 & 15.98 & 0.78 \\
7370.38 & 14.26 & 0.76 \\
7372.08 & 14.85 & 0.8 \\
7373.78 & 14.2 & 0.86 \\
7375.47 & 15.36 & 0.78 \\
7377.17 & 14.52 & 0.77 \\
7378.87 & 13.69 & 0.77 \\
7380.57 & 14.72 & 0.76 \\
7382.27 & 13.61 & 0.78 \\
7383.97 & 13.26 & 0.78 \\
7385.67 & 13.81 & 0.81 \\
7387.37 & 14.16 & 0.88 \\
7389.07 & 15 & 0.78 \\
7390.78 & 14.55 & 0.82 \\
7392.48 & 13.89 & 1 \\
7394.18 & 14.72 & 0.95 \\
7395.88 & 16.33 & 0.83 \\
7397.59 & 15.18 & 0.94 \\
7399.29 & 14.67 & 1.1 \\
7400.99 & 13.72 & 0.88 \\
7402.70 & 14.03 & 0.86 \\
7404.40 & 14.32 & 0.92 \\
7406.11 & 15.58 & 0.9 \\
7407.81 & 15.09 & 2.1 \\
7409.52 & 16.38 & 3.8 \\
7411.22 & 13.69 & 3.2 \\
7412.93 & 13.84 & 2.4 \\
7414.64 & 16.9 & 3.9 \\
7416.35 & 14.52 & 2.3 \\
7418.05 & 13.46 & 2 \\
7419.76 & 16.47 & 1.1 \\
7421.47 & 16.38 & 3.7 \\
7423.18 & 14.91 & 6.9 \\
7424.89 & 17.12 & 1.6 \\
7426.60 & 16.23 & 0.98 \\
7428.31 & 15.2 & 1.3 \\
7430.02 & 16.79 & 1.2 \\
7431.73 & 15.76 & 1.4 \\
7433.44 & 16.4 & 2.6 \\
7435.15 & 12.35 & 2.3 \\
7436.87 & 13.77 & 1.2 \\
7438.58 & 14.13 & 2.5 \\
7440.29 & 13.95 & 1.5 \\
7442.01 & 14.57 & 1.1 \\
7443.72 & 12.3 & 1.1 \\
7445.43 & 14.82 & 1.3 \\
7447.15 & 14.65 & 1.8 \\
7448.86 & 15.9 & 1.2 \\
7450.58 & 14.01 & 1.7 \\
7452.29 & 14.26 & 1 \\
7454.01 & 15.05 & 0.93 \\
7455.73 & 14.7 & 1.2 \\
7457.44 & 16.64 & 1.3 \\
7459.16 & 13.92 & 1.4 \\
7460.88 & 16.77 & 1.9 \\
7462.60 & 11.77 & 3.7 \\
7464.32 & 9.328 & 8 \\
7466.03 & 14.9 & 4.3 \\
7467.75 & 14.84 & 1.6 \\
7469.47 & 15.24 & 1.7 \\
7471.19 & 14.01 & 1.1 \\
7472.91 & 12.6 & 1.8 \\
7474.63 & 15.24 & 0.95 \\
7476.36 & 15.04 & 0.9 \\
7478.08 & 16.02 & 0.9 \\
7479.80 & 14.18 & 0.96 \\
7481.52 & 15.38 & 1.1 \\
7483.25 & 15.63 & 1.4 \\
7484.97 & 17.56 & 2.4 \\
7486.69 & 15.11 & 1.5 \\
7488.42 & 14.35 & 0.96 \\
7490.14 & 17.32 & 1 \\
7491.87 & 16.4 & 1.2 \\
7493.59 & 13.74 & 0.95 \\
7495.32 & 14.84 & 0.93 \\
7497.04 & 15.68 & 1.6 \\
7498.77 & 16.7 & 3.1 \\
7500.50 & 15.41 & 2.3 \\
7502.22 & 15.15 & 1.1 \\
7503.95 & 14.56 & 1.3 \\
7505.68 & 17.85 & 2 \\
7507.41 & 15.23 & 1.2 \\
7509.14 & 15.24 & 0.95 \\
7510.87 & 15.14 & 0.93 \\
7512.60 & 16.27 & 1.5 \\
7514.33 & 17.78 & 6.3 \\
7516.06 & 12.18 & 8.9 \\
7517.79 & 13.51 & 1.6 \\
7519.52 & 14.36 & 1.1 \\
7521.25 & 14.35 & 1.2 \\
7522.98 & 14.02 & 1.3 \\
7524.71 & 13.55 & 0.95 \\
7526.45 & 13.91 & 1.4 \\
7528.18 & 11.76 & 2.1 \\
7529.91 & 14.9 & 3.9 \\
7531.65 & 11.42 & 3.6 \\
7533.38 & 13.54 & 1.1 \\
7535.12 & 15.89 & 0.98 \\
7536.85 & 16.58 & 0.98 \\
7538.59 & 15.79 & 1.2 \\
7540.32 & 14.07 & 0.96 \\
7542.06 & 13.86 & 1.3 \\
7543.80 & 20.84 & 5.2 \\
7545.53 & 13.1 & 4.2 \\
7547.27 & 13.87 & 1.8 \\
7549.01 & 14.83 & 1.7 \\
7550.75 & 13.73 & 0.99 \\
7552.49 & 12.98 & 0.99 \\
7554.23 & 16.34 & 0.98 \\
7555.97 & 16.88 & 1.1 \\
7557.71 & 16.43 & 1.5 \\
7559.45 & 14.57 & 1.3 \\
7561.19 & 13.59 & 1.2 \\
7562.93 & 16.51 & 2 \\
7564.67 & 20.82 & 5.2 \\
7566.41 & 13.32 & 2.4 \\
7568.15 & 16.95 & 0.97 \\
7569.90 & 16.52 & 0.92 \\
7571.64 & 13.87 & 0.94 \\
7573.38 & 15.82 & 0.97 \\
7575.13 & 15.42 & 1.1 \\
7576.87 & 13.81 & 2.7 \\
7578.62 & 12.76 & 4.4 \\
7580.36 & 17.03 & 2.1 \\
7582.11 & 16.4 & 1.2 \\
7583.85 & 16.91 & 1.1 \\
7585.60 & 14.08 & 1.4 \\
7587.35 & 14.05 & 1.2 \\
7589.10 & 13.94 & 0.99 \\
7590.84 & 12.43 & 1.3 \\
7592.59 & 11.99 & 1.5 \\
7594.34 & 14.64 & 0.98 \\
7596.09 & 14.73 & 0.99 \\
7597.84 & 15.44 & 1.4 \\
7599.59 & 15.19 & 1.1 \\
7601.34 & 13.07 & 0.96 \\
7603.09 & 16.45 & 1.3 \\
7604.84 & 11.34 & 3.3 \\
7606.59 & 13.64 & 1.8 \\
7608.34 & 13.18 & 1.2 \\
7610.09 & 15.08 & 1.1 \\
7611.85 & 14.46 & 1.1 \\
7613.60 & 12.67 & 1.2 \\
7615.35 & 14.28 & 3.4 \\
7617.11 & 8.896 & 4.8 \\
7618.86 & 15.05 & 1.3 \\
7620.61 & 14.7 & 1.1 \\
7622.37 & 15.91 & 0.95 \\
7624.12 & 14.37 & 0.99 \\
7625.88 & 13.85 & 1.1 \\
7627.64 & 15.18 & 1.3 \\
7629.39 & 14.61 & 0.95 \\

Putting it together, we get 0.046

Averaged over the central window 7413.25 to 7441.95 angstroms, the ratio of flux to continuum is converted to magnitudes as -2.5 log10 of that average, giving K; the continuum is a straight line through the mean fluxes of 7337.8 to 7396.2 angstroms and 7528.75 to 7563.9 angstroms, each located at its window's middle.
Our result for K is -0.04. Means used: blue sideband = 14.5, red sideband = 15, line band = 15.2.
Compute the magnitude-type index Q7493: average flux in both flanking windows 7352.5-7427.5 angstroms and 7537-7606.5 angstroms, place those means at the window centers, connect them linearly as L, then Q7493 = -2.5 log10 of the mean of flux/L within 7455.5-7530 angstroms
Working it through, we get 0.01 mag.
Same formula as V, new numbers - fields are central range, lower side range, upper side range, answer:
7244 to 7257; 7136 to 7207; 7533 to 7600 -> -0.058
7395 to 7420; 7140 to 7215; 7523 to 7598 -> -0.062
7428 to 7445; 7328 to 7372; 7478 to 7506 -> 0.049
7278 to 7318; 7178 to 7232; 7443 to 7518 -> -0.042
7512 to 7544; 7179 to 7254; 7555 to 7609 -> 0.012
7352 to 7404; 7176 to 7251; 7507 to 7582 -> -0.033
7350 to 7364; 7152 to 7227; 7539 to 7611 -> -0.079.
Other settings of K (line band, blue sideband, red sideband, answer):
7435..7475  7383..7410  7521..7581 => 0.04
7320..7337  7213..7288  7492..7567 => -0.02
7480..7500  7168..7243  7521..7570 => -0.07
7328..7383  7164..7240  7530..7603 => -0.04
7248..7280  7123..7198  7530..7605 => -0.06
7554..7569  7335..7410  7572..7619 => -0.14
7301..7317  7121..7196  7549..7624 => -0.06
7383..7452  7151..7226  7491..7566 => -0.03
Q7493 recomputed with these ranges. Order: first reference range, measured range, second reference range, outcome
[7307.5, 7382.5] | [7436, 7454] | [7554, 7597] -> 0.04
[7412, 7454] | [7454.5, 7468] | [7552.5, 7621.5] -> 0.06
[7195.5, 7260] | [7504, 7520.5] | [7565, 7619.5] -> -0.08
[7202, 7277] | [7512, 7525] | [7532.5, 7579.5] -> 0.04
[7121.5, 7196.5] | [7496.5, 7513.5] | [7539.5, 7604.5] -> -0.07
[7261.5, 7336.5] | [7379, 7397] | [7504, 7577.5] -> 0.02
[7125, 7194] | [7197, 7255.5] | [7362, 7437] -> -0.01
